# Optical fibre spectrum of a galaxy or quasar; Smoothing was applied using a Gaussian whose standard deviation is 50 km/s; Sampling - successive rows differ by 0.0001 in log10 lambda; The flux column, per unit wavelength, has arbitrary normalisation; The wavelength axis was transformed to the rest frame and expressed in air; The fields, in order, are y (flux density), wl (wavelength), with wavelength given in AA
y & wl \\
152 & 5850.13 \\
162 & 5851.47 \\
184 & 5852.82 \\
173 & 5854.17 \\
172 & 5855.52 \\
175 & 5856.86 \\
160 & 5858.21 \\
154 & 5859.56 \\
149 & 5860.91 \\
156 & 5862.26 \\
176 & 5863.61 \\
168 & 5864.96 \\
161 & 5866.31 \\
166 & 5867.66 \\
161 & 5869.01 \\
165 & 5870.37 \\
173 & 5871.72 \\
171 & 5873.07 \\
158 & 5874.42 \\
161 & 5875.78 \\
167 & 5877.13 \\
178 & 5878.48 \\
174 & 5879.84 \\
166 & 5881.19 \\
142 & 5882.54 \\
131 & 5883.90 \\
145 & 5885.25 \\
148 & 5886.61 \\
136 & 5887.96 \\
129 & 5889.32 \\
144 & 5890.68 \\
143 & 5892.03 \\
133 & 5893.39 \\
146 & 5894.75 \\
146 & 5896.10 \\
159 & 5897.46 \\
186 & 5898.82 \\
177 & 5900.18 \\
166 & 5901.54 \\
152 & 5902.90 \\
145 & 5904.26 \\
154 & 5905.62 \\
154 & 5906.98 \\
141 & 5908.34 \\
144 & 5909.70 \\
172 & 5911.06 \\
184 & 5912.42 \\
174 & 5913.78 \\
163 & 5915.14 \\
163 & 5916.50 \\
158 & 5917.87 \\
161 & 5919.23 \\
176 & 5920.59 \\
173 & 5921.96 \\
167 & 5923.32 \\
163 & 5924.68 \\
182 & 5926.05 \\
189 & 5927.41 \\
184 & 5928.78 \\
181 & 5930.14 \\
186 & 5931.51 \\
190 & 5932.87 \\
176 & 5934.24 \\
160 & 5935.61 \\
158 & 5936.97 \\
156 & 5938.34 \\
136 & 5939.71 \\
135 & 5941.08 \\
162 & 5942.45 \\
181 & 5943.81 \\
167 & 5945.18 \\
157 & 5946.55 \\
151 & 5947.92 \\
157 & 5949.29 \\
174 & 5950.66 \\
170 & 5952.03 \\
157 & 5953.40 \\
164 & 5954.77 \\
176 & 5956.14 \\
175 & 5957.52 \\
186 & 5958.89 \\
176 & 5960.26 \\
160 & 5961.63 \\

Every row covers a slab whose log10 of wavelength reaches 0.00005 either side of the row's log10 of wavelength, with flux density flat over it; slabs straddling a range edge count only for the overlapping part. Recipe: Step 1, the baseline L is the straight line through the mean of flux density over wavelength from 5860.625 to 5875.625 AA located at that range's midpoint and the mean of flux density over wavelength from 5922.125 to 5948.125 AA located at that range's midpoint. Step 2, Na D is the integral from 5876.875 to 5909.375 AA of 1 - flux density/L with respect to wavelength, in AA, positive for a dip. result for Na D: 2.6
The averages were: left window 164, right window 168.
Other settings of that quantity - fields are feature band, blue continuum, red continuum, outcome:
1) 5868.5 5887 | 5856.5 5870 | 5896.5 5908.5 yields 0.13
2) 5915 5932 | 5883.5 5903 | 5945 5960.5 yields -1.53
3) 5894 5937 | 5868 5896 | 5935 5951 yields -3.01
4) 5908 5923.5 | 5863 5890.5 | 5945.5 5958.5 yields -0.31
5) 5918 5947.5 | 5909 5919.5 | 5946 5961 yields -0.35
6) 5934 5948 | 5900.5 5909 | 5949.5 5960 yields 0.71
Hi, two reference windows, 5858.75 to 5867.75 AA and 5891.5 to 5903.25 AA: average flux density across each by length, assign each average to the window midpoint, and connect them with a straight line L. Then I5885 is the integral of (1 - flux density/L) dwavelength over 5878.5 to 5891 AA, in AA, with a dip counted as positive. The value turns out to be 0.8 AA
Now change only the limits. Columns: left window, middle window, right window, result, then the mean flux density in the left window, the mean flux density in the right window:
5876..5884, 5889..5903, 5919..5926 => 1.0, 162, 170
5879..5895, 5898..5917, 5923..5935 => -0.1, 145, 180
